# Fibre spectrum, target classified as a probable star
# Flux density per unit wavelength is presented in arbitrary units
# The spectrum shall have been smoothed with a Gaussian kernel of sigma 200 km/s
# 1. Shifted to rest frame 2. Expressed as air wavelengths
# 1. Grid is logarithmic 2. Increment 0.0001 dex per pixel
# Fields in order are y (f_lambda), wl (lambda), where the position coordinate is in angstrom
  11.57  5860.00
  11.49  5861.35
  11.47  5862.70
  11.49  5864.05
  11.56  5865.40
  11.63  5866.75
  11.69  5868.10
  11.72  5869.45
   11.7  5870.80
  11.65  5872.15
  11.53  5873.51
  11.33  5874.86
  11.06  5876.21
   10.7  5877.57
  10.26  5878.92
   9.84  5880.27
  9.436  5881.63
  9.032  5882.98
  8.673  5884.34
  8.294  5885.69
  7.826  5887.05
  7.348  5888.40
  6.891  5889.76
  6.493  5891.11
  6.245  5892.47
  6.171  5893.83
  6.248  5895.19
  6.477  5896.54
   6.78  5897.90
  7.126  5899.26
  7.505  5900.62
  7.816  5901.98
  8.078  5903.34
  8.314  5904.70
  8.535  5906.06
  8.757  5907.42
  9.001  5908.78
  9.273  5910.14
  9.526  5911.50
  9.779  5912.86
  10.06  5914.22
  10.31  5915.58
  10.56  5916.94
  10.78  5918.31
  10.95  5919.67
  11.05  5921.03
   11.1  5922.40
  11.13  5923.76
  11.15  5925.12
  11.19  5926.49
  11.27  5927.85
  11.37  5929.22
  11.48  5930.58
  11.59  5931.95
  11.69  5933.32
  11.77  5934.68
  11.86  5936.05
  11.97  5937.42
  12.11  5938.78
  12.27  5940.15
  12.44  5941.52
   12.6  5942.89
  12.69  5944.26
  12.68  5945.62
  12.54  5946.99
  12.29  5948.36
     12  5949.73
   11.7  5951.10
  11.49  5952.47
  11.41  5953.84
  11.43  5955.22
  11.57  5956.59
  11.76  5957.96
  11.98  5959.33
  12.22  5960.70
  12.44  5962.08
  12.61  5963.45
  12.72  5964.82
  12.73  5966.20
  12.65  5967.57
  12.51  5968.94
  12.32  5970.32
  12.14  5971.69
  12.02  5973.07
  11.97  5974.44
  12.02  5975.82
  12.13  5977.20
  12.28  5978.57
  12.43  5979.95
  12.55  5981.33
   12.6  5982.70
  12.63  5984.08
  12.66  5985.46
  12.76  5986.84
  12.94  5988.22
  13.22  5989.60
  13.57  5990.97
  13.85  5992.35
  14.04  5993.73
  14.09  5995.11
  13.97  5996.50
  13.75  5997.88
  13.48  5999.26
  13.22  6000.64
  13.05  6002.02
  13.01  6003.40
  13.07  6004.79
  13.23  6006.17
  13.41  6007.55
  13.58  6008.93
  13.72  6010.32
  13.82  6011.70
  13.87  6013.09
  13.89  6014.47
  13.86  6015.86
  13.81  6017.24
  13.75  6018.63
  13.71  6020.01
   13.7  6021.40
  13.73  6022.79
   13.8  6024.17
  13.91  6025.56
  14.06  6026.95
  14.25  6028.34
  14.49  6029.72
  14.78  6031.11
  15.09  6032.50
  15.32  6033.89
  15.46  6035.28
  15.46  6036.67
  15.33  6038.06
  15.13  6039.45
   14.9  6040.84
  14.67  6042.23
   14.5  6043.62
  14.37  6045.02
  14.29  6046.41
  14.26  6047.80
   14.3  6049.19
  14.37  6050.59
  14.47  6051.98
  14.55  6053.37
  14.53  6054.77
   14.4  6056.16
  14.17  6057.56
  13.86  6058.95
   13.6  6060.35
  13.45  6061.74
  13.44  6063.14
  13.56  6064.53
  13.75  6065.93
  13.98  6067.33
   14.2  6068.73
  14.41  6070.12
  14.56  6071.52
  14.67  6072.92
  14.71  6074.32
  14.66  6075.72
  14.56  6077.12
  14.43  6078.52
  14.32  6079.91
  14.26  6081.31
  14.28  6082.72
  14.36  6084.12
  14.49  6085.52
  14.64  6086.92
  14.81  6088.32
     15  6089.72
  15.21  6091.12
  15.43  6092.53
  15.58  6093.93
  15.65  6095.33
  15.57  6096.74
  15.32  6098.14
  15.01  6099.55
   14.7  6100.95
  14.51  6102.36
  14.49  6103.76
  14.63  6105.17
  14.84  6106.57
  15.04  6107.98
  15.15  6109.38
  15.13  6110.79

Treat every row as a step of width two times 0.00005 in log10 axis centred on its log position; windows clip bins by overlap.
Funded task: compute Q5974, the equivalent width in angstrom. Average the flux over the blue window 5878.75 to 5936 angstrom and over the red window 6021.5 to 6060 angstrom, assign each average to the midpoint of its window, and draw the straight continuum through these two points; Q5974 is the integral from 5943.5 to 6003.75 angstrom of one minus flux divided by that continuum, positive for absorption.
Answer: -3.8 angstrom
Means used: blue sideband 9.24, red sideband 14.5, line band 12.6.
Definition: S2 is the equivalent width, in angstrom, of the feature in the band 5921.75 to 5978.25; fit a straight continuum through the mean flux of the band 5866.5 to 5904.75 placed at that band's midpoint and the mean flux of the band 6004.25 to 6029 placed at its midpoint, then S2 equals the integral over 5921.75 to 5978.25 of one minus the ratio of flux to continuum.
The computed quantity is -3.71 angstrom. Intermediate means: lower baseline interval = 8.87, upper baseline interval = 13.7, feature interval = 12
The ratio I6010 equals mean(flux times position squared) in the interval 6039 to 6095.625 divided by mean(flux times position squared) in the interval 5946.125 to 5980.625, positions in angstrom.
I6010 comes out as 1.23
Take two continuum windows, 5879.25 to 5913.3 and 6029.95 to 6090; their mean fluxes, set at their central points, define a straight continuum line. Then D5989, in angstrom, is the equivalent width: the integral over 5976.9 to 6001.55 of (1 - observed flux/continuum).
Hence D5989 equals -3.09 angstrom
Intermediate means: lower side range 7.99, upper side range 14.5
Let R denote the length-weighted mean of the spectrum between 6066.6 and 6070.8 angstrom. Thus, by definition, 14.2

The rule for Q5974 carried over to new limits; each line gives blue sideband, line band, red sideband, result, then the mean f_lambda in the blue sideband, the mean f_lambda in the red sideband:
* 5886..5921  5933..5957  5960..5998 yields -2.89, 8.33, 12.8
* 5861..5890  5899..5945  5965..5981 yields 3.12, 10.3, 12.3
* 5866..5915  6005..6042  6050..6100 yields -3.59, 8.97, 14.5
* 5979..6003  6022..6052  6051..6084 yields -1.68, 13.2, 14.2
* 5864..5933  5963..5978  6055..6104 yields -1.03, 9.6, 14.5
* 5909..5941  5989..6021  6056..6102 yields -1.92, 11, 14.5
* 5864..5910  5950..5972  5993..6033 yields -0.53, 9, 13.8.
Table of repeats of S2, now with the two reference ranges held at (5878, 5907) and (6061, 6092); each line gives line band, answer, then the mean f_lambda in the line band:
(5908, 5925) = -3.2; 10.3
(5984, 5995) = -2.0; 13.3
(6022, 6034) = -1.6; 14.3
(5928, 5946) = -5.0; 12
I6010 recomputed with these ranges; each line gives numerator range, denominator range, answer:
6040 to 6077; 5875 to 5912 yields 1.83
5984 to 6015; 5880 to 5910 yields 1.79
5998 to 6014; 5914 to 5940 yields 1.22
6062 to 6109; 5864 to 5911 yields 1.74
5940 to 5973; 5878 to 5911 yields 1.57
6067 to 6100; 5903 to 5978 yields 1.36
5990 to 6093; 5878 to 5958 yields 1.47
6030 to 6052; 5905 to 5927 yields 1.52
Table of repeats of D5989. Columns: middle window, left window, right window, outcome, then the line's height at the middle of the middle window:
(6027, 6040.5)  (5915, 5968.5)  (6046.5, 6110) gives -1.33 angstrom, 13.6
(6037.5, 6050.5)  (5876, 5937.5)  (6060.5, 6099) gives -1.10 angstrom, 13.5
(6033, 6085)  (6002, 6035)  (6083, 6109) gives 0.10 angstrom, 14.5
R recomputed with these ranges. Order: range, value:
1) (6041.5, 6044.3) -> 14.6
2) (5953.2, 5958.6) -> 11.5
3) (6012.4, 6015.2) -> 13.9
